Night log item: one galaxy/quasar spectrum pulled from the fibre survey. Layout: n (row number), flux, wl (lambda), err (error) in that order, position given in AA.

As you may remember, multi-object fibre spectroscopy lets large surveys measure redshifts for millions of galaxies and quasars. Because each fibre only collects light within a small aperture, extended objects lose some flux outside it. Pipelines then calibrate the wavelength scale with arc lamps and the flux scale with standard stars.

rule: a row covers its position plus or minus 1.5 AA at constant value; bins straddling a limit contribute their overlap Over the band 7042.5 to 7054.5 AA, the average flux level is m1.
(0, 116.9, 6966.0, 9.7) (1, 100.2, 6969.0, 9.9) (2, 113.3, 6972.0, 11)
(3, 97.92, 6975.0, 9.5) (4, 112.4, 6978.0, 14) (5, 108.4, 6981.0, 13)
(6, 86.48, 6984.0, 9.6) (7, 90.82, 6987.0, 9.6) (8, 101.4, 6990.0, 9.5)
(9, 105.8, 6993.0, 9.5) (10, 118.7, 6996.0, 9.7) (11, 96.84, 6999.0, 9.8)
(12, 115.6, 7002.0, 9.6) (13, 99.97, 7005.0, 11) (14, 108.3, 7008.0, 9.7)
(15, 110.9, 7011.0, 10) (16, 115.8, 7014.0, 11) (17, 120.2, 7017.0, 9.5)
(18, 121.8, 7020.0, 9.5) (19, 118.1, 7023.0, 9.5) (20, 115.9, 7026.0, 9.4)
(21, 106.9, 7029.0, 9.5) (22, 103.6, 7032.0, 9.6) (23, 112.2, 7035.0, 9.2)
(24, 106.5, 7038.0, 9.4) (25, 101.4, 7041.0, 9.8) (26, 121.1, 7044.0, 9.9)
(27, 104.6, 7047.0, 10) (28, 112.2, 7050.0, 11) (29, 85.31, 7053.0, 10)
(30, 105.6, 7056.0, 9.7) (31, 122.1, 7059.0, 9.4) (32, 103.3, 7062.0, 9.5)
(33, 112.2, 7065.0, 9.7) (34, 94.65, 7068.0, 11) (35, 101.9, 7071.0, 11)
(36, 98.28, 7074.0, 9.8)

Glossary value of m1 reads 106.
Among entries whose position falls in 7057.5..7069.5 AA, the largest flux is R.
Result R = 122.1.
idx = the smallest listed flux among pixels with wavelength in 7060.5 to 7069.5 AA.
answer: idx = 94.65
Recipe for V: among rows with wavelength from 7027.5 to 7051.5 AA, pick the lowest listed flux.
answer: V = 101.4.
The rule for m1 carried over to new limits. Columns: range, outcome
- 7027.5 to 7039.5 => 107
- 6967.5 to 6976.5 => 104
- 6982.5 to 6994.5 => 96.1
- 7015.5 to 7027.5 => 119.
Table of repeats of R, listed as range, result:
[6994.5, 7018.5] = 120.2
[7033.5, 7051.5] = 121.1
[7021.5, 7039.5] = 118.1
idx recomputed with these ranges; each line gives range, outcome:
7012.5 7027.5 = 115.8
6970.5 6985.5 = 86.48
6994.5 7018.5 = 96.84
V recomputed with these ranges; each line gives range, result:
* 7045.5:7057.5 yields 85.31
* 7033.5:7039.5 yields 106.5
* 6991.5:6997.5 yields 105.8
